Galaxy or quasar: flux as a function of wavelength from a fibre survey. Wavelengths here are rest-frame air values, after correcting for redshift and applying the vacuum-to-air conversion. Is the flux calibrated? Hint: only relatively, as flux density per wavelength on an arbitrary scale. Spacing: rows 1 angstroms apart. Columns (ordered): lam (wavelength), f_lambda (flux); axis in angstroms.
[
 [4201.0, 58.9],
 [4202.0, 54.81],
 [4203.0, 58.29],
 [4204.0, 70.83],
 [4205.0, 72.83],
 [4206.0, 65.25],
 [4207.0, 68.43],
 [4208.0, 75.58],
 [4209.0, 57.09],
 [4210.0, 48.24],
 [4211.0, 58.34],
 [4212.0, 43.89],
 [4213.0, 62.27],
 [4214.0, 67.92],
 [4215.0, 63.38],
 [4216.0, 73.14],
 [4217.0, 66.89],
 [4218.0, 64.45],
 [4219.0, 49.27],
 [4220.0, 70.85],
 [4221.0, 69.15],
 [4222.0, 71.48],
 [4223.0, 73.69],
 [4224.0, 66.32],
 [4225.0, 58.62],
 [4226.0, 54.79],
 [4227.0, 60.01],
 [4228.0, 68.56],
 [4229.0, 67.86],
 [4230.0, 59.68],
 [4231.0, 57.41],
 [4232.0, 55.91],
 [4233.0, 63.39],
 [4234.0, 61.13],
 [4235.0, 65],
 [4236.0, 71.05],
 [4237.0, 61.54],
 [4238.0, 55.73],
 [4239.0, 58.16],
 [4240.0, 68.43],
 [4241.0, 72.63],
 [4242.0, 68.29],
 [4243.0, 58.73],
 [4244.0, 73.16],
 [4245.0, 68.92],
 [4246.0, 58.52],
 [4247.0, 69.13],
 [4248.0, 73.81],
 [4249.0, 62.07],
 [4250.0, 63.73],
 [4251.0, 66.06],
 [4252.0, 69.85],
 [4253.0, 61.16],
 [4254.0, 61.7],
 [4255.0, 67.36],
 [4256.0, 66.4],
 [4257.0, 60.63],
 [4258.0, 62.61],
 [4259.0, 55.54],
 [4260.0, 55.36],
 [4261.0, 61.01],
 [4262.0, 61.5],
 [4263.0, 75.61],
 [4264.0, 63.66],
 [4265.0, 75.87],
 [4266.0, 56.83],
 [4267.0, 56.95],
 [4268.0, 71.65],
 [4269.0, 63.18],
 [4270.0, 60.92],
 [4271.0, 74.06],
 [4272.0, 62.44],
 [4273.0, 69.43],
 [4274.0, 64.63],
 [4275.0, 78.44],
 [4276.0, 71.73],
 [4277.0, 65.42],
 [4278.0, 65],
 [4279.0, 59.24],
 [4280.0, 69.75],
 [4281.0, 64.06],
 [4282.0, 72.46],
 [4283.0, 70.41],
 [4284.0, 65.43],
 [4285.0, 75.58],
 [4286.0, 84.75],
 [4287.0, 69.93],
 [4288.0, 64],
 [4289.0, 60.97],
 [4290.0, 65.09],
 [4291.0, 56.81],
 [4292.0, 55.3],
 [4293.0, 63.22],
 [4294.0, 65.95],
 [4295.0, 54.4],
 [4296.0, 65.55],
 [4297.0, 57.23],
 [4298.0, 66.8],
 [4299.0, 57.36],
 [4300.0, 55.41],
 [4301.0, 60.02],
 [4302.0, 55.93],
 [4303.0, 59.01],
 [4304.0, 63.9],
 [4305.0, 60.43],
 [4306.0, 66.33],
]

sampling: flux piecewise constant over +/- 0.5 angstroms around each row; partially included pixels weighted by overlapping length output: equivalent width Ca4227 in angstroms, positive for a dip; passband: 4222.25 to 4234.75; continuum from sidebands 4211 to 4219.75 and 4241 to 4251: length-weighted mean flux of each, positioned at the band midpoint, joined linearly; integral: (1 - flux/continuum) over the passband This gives 0.2 angstroms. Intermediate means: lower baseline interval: 61.5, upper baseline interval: 66.6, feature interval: 62.5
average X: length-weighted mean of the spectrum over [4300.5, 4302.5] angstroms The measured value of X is 58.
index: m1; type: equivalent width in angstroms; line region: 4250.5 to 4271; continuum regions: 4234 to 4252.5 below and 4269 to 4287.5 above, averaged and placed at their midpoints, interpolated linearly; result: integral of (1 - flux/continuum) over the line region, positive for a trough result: 1.0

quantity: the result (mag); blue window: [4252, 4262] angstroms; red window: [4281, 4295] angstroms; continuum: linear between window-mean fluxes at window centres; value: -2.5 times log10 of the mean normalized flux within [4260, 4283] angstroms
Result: -0.04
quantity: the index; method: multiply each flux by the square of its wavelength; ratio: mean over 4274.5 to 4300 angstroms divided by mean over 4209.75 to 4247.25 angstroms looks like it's 1.1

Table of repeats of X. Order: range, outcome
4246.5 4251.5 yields 67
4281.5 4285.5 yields 71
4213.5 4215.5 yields 65.7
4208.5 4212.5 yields 51.9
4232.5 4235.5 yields 63.2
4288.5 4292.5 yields 59.5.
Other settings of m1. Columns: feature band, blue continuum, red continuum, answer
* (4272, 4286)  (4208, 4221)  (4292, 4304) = -2.0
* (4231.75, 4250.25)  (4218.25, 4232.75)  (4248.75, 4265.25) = -0.4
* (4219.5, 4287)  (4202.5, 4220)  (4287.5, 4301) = -4.2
